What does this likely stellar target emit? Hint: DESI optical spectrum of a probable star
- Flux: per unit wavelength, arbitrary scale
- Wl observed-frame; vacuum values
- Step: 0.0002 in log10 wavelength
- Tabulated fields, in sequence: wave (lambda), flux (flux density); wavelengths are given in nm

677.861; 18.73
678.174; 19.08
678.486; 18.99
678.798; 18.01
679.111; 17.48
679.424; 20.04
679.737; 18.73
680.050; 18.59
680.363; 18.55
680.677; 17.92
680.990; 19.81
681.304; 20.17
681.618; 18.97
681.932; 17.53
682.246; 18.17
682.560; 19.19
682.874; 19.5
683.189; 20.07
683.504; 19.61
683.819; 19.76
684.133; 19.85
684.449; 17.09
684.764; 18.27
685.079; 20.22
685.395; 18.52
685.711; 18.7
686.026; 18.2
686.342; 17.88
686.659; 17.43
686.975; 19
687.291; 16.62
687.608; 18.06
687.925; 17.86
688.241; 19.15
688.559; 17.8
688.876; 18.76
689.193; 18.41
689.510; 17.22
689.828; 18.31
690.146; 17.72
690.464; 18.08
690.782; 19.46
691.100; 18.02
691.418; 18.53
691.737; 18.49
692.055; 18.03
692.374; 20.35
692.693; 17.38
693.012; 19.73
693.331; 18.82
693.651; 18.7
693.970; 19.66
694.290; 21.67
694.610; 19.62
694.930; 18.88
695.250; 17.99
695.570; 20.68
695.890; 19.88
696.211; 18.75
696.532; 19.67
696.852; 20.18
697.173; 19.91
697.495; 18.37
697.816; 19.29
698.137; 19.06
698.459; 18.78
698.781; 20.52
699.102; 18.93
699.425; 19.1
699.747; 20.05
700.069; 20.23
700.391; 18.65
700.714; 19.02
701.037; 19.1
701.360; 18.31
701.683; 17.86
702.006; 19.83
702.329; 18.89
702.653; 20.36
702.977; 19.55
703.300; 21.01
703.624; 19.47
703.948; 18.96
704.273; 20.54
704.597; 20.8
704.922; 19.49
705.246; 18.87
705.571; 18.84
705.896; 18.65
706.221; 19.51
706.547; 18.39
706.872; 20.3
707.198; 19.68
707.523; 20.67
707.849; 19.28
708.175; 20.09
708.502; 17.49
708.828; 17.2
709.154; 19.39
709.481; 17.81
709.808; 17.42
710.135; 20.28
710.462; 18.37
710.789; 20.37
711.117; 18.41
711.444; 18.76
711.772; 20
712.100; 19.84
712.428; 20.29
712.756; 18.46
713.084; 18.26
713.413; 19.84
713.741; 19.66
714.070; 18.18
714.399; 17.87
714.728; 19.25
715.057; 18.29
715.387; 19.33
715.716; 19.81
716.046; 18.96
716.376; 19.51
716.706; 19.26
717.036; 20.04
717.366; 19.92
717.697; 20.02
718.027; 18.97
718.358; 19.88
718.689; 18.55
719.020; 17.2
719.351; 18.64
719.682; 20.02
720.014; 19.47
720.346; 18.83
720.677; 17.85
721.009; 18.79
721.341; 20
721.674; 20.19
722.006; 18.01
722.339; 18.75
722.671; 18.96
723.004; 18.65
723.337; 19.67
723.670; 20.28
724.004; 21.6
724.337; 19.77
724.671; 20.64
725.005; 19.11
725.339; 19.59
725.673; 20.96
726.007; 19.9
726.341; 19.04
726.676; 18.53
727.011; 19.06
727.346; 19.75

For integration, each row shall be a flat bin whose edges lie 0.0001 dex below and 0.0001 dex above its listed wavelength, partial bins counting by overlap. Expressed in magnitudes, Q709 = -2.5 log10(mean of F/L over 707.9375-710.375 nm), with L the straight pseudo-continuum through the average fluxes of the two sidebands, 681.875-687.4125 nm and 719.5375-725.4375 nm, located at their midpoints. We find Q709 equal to 0.04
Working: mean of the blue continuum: 18.7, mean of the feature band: 18.5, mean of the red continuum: 19.4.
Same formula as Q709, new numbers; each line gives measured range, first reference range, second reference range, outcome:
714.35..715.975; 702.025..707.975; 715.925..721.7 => 0.02 mag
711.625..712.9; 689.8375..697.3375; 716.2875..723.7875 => -0.03 mag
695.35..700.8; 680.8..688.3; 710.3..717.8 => -0.03 mag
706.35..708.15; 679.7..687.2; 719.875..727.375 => -0.03 mag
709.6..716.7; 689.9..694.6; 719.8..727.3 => 0.01 mag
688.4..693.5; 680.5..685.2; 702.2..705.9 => 0.05 mag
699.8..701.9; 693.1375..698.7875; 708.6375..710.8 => 0.01 mag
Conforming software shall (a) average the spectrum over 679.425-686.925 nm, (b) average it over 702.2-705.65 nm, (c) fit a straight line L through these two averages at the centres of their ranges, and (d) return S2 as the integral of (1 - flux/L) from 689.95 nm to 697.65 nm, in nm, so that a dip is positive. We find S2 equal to 0.078 nm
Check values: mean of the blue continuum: 18.8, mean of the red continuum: 19.7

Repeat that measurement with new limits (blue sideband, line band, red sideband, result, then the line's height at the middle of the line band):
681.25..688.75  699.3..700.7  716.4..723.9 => -0.04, 18.9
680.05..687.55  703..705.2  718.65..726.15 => -0.10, 19.1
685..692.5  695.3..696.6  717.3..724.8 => -0.07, 18.6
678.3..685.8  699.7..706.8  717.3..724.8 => -0.09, 19.1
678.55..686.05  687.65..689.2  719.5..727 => 0.05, 19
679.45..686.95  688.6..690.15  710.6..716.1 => 0.07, 18.9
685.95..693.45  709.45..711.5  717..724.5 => 0.01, 19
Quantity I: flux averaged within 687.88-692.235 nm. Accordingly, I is 18.3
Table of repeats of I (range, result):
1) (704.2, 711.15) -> 19.2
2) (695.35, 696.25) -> 19.8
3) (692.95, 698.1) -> 19.5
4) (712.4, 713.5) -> 19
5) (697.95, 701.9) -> 19.1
